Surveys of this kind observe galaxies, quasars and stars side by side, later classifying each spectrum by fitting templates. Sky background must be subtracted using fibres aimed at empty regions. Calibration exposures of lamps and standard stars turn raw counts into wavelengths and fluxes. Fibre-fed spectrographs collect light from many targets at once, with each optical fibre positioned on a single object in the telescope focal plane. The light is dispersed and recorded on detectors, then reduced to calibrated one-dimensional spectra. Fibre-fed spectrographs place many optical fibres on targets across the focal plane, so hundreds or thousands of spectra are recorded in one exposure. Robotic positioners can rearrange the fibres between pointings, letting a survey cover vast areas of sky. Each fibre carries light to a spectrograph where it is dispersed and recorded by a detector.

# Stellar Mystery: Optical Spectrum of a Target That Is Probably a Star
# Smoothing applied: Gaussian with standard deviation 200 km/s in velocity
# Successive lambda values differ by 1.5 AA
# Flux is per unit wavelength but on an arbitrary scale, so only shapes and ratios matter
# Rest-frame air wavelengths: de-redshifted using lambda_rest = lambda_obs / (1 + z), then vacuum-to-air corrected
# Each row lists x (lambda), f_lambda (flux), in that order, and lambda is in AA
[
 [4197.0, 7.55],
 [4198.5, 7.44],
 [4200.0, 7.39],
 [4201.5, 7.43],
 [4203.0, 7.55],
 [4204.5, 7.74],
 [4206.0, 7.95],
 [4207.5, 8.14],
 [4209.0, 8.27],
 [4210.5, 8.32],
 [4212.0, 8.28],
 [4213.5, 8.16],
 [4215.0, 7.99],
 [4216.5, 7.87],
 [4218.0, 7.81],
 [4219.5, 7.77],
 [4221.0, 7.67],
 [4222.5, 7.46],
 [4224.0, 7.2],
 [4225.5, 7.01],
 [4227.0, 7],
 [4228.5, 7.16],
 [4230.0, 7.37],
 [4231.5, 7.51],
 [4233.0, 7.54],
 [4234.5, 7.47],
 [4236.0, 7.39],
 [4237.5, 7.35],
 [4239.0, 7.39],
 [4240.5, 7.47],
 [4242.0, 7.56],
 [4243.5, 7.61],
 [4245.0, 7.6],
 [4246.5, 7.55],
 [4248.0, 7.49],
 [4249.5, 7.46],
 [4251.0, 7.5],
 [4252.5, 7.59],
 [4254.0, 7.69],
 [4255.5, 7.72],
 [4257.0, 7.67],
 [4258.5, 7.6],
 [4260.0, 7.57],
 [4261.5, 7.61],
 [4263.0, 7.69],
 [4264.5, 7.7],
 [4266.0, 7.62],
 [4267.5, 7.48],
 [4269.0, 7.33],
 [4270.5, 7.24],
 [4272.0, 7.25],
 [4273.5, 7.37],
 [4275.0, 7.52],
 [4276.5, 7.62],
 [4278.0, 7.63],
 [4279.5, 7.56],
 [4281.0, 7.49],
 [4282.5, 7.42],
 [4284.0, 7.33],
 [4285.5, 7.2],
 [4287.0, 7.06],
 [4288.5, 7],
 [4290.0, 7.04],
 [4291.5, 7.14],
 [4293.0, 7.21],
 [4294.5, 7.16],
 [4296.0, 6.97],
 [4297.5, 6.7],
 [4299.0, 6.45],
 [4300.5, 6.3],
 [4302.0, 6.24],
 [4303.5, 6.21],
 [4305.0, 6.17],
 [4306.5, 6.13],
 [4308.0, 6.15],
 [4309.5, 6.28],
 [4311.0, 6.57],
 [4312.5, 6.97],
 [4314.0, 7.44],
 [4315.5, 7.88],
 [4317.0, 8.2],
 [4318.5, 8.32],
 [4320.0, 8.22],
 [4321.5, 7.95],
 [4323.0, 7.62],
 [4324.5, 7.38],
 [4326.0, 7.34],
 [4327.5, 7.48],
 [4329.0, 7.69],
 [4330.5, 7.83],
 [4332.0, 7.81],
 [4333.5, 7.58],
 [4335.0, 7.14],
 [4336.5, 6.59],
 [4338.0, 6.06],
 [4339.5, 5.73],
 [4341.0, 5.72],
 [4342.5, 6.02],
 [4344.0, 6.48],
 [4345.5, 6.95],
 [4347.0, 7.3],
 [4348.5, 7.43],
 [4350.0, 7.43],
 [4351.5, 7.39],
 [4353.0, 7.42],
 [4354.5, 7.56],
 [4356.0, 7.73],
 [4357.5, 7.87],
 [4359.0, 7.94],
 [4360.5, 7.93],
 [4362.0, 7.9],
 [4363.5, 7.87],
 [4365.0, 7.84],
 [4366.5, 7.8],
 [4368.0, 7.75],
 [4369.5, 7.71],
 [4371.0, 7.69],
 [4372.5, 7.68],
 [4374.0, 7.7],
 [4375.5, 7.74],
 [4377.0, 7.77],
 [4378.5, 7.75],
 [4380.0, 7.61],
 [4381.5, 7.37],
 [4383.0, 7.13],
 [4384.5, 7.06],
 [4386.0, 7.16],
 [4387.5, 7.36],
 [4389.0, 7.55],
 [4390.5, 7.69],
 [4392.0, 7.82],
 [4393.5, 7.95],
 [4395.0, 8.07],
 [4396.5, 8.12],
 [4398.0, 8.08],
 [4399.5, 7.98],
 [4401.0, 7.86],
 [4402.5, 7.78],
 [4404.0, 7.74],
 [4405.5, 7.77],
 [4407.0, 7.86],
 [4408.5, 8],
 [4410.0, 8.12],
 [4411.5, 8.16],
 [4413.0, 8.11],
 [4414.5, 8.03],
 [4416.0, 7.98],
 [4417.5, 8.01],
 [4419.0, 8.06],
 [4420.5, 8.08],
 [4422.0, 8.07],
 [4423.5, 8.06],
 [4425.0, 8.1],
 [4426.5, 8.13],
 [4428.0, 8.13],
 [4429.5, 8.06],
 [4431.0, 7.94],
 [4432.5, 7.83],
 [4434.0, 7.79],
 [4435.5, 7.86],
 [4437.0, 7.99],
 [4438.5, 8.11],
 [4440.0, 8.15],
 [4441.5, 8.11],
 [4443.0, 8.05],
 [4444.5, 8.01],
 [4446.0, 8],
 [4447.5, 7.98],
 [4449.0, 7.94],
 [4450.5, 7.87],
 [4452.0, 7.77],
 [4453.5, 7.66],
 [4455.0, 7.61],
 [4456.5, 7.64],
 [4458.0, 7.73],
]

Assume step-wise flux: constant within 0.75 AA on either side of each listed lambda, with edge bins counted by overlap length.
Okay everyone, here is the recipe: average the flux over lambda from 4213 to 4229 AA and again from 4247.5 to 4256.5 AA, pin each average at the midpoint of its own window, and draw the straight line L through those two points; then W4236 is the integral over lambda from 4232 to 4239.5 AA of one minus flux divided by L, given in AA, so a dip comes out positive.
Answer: 0.1 AA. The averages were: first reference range 7.55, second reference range 7.58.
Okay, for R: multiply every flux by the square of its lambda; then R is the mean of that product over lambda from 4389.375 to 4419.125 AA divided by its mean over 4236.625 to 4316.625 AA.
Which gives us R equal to 1.17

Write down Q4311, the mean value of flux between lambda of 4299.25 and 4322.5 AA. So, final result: 7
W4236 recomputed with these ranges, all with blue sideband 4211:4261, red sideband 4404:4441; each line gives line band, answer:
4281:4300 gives 1.6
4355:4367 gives 0.0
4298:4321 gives 2.5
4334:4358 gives 2.8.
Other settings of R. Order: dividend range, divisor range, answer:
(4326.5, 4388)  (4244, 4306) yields 1.05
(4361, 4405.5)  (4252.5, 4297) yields 1.09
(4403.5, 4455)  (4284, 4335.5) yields 1.18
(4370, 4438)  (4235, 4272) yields 1.12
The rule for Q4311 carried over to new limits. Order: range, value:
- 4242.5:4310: 7.21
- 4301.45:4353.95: 7.07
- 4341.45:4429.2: 7.71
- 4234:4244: 7.46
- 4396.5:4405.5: 7.9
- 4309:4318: 7.28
